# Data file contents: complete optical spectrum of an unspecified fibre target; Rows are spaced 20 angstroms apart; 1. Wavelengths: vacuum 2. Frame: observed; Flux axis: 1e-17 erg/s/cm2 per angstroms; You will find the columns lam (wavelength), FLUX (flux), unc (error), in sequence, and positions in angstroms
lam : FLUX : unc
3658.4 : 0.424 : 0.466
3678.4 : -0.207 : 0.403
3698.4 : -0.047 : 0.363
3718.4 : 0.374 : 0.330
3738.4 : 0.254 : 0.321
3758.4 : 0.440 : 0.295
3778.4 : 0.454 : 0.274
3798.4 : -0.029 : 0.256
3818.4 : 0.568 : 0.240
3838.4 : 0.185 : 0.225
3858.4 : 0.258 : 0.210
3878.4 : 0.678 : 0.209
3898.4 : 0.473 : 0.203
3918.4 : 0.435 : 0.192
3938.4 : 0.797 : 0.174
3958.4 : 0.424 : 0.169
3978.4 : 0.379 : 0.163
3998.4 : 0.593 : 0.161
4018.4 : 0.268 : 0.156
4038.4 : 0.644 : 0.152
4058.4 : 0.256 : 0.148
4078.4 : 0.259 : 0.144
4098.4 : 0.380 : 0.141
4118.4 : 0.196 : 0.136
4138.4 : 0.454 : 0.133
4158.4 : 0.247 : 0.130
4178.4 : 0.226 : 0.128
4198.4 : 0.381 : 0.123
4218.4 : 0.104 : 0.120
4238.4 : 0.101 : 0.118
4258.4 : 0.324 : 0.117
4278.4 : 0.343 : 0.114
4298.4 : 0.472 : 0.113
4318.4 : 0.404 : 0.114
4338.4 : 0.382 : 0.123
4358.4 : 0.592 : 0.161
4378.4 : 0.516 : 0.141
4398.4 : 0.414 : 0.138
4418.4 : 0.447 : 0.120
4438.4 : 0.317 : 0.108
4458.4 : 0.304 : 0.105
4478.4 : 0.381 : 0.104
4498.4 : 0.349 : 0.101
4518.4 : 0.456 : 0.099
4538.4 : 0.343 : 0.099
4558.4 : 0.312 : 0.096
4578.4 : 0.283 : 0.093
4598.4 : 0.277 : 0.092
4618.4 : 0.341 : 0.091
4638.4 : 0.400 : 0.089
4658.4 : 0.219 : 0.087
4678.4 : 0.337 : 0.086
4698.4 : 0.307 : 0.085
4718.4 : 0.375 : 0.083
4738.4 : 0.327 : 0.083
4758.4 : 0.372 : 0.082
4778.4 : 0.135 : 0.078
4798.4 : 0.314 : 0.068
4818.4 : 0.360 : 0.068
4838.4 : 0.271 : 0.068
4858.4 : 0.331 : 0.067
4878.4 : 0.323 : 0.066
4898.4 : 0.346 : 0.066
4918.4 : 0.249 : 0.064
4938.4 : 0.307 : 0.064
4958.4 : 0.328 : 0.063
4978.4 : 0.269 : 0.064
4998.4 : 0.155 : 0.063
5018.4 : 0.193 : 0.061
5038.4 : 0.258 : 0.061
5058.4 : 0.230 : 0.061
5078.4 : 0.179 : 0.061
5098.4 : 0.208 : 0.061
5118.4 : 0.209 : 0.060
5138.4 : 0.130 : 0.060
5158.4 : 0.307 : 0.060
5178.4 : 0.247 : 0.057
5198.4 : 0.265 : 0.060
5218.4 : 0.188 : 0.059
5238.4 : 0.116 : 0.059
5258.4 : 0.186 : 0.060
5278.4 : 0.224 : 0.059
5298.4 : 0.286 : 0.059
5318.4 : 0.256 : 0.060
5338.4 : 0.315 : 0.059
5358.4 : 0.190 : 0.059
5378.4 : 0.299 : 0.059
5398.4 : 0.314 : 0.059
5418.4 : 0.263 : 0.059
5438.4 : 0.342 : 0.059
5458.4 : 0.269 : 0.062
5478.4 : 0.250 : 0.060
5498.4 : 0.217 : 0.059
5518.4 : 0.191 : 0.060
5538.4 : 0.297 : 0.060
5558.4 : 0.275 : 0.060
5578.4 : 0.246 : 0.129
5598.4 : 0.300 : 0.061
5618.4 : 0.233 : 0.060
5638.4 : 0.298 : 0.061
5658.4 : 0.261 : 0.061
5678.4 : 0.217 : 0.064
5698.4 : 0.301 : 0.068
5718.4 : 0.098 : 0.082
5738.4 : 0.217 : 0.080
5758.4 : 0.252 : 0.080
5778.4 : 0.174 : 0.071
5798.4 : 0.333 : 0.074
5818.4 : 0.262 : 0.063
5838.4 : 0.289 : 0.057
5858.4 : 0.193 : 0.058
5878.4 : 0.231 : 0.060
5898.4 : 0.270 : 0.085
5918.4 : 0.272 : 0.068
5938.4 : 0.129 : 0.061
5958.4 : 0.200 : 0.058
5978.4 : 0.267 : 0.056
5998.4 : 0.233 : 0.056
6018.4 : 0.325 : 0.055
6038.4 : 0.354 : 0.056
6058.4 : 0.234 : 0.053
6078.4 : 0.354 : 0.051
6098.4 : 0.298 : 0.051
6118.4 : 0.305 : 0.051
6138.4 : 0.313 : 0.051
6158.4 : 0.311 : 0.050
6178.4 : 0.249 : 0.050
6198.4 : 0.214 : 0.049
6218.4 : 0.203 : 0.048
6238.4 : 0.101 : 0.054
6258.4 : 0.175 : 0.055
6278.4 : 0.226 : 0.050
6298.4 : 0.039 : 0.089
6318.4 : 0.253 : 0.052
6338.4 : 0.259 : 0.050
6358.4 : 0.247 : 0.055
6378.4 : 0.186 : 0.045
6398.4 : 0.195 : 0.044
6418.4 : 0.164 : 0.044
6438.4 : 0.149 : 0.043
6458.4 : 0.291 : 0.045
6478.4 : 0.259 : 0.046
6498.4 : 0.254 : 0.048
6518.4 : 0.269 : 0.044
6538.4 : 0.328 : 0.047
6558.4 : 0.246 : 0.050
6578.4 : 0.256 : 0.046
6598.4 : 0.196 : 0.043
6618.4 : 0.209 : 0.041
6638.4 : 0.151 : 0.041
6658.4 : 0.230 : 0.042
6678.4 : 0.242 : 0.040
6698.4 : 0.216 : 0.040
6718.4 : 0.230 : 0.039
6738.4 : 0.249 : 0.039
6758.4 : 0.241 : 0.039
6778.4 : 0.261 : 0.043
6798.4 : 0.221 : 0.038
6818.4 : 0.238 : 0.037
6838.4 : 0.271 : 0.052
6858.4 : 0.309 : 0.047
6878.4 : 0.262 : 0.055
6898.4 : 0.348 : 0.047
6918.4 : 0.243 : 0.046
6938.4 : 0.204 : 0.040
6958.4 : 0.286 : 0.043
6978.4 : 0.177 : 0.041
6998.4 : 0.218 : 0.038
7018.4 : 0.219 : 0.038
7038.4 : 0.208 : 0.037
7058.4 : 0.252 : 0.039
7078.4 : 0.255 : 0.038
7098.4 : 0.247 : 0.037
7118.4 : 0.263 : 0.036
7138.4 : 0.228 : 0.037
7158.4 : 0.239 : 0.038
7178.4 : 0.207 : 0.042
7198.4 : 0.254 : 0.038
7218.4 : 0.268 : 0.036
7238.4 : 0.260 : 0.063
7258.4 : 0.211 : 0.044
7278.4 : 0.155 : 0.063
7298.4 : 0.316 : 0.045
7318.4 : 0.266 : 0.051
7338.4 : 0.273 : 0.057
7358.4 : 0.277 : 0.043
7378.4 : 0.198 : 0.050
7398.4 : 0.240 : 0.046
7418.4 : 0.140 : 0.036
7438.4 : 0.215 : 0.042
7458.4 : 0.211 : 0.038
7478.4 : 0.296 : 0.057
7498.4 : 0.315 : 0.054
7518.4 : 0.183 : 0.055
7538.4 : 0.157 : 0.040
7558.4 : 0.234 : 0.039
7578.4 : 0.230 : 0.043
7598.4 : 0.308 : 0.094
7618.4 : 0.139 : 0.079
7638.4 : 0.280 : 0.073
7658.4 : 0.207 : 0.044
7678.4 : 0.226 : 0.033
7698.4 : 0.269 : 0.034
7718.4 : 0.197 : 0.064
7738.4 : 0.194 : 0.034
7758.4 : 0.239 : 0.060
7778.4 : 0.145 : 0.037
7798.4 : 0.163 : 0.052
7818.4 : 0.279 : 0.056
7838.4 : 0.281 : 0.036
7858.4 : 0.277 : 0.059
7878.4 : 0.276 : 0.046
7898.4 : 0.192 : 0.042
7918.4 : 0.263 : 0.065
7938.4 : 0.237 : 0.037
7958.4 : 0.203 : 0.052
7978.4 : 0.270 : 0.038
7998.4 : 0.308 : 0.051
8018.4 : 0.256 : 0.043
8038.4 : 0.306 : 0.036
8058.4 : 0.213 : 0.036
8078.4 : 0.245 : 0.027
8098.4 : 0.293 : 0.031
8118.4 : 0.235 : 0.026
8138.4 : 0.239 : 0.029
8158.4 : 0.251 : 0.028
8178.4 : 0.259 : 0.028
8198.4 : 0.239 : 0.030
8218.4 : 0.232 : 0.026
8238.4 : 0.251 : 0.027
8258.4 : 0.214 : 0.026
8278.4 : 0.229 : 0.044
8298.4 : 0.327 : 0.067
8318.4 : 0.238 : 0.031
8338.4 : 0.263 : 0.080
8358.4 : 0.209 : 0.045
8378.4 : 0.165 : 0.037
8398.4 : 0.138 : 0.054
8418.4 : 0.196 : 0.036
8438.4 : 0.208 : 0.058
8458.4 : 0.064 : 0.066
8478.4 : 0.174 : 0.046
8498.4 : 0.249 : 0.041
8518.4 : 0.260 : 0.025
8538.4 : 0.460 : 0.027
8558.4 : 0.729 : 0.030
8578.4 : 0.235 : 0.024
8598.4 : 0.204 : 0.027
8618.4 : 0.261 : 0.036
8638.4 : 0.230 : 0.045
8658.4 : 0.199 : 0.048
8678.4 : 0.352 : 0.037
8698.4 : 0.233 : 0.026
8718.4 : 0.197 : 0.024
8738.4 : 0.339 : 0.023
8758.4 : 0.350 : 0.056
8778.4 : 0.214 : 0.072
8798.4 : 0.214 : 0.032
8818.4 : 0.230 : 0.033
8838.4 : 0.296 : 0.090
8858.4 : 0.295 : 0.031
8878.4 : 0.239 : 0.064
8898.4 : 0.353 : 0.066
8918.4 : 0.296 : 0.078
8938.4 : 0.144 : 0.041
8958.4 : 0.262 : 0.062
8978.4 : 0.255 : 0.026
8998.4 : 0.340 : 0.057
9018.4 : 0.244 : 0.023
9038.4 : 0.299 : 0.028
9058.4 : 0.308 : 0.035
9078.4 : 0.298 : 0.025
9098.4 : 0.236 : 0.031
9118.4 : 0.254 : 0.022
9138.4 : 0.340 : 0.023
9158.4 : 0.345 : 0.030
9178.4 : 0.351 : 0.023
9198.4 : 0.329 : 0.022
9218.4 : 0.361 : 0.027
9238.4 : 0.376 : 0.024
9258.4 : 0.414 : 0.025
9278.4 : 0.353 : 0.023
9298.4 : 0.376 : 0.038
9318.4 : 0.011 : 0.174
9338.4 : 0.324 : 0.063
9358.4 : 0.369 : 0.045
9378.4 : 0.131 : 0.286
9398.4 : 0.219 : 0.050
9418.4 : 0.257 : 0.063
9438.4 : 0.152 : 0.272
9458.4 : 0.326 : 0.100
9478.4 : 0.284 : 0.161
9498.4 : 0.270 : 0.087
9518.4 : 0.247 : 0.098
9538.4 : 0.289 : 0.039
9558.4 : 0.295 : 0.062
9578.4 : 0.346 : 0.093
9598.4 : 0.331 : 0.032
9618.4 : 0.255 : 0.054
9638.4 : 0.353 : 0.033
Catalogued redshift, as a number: 1.294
